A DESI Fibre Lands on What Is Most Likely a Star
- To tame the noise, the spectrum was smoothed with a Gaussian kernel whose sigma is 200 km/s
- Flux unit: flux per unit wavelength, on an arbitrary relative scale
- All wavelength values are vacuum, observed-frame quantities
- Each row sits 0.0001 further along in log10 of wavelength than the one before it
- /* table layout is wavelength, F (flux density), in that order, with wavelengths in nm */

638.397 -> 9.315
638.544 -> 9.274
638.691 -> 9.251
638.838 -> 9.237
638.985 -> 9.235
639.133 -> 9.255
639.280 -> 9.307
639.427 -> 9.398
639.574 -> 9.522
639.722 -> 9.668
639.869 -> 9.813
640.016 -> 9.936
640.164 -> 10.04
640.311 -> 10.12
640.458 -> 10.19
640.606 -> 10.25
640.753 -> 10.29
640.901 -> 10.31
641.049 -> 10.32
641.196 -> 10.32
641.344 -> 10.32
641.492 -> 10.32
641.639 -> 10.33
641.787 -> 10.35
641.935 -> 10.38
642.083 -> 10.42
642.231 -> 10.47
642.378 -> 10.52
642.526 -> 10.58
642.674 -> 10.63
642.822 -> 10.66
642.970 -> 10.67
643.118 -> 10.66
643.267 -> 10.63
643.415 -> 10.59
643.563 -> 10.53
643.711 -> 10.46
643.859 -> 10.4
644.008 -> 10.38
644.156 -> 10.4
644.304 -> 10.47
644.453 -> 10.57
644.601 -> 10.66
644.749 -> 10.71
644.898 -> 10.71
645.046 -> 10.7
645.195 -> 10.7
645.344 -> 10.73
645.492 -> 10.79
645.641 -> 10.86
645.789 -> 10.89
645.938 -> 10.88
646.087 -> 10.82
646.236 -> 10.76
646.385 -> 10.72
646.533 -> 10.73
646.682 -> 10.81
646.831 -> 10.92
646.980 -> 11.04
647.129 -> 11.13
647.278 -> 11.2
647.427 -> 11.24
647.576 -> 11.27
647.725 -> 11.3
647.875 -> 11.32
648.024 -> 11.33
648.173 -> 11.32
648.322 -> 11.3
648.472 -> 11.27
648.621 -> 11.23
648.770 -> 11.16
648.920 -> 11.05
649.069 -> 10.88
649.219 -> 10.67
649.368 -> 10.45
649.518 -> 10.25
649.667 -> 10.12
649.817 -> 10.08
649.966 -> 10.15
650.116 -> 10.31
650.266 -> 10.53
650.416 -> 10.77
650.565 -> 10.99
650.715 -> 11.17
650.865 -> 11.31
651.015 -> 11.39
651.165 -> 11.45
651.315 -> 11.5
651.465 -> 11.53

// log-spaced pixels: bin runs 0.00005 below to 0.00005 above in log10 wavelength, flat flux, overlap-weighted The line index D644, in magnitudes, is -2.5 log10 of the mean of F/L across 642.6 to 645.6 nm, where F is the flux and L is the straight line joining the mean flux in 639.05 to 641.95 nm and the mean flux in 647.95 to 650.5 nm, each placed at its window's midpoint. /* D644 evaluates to -0.03 mag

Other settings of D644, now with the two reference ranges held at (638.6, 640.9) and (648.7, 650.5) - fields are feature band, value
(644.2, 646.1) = -0.06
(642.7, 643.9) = -0.06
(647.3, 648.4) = -0.09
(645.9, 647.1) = -0.06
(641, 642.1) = -0.05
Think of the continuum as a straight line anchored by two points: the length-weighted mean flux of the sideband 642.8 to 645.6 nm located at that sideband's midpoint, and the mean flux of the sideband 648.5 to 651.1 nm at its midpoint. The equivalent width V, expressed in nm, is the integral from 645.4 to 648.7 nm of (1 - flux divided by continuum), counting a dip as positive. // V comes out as -0.12 nm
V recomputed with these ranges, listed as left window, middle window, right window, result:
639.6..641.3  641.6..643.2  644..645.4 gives -0.029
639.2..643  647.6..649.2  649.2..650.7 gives -0.121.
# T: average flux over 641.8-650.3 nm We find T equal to 10.7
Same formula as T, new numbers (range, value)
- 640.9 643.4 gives 10.5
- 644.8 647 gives 10.8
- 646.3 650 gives 10.9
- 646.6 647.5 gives 11.1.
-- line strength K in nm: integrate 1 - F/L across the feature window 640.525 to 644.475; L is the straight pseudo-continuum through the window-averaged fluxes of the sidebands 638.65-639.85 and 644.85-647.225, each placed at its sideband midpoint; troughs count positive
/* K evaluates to -0.15 nm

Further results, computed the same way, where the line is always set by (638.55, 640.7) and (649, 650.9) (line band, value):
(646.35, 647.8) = -0.102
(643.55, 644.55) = -0.041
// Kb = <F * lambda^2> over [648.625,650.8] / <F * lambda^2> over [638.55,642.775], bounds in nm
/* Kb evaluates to 1.09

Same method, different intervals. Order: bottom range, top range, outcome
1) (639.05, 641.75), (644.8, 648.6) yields 1.12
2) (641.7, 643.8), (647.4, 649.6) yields 1.07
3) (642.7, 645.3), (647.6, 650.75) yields 1.04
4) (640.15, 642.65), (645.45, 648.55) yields 1.09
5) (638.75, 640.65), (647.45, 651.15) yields 1.16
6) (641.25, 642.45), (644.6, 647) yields 1.05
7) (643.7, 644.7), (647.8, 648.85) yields 1.09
